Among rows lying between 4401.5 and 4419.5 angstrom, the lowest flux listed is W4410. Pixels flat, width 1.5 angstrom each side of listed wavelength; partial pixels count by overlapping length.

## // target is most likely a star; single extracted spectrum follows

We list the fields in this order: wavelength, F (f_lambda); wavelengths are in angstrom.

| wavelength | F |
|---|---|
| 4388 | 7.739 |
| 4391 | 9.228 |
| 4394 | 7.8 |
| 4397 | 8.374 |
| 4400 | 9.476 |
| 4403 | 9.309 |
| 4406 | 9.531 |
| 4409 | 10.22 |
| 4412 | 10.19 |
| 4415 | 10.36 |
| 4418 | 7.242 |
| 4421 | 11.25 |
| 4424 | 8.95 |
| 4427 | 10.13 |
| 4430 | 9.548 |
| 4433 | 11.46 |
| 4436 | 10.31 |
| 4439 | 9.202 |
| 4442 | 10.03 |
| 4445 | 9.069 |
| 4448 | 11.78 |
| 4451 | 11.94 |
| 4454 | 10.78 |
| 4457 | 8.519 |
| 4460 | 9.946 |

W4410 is 7.242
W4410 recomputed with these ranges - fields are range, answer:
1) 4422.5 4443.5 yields 8.95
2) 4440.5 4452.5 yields 9.069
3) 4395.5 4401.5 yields 8.374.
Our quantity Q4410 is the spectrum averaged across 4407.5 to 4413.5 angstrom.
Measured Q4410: 10.2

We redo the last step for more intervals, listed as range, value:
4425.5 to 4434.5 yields 10.4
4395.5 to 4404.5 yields 9.05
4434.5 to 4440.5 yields 9.76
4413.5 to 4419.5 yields 8.8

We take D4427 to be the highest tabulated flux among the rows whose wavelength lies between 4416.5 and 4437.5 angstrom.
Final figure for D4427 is 11.46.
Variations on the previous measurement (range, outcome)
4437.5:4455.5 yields 11.94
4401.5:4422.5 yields 11.25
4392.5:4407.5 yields 9.531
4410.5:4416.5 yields 10.36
